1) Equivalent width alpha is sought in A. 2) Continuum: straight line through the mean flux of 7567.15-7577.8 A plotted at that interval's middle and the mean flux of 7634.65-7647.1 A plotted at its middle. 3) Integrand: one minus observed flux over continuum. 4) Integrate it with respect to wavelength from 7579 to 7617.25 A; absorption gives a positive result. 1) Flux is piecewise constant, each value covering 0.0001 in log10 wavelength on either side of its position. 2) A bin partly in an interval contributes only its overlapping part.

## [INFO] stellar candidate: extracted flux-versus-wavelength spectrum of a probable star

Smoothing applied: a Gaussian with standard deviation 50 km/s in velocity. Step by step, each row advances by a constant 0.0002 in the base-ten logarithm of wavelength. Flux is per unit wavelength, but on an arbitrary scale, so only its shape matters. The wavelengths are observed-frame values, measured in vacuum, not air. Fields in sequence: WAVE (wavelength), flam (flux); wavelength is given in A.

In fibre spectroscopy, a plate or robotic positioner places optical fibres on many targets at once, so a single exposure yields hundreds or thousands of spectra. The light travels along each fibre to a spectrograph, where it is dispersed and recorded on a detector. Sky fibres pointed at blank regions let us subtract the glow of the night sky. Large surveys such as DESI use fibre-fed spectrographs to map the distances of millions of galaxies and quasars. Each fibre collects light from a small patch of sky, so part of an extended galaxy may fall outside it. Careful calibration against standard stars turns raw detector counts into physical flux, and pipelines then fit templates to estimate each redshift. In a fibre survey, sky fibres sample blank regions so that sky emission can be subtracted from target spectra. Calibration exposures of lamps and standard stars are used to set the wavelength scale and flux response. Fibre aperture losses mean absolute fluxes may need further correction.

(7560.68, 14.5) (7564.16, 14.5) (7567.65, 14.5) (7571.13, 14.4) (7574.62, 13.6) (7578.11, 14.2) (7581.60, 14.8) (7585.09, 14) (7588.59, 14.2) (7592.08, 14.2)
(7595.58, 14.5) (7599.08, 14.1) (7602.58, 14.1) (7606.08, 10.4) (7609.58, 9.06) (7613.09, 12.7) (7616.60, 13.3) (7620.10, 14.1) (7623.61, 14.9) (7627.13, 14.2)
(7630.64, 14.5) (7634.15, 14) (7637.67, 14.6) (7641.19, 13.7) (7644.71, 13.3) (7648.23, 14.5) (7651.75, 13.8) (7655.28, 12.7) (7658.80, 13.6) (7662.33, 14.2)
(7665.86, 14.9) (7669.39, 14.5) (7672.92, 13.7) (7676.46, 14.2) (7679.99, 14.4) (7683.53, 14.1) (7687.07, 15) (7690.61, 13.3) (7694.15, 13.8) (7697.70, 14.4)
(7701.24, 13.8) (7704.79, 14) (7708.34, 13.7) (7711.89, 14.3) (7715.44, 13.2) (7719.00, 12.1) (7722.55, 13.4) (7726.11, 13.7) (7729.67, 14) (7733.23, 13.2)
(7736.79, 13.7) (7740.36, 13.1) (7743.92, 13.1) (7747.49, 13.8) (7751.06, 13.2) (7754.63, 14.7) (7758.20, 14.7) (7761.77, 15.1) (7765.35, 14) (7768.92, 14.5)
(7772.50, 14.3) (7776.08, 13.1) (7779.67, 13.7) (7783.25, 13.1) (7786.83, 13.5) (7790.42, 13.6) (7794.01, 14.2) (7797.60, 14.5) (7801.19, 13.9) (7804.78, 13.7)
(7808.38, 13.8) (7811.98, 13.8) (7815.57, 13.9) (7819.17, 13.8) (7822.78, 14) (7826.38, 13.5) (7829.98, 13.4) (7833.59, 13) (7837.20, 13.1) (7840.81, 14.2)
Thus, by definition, 2.2 A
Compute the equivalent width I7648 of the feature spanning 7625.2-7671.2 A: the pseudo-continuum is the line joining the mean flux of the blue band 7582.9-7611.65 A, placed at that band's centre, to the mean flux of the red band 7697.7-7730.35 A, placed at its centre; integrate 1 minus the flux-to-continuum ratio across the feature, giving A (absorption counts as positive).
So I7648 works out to -2.5 A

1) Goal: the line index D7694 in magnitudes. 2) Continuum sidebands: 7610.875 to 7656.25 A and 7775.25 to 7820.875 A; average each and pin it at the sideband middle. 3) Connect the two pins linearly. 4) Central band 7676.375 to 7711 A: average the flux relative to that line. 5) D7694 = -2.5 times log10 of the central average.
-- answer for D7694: -0.02 mag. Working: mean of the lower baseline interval 13.8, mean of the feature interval 14.1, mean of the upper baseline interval 13.8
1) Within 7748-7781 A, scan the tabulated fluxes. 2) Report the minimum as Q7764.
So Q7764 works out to 13.1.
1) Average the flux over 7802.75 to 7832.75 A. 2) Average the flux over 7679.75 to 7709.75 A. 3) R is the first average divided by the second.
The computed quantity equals 1.0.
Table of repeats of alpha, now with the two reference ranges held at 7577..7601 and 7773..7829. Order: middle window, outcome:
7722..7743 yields 0.63 A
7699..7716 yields 0.15 A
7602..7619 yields 2.85 A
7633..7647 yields 0.24 A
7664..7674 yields -0.23 A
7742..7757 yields 0.16 A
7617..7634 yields -0.12 A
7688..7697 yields 0.15 A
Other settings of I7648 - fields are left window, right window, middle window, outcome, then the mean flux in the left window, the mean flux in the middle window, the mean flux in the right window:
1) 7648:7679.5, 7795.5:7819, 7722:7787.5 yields 0.8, 14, 13.8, 13.9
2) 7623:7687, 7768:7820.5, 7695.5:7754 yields 1.7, 14.1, 13.6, 13.8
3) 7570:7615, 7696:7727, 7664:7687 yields -1.4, 13.4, 14.4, 13.6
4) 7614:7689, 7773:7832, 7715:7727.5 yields 0.8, 14.1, 13.1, 13.7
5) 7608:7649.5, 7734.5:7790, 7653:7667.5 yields -0.2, 13.6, 13.8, 13.8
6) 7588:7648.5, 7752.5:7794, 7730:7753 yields 0.9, 13.5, 13.4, 14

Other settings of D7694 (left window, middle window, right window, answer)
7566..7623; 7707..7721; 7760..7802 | 0.039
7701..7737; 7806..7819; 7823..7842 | -0.028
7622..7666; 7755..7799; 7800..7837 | -0.023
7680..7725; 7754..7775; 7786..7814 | -0.050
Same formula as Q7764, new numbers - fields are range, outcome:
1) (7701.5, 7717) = 13.2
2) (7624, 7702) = 12.7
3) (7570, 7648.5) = 9.06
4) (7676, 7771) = 12.1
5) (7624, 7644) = 13.7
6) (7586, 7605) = 14.1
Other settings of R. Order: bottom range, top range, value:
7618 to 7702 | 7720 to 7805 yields 0.98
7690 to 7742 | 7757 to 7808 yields 1.03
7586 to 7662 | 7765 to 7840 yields 1.01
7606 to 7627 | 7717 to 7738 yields 1.05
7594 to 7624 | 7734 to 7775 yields 1.08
